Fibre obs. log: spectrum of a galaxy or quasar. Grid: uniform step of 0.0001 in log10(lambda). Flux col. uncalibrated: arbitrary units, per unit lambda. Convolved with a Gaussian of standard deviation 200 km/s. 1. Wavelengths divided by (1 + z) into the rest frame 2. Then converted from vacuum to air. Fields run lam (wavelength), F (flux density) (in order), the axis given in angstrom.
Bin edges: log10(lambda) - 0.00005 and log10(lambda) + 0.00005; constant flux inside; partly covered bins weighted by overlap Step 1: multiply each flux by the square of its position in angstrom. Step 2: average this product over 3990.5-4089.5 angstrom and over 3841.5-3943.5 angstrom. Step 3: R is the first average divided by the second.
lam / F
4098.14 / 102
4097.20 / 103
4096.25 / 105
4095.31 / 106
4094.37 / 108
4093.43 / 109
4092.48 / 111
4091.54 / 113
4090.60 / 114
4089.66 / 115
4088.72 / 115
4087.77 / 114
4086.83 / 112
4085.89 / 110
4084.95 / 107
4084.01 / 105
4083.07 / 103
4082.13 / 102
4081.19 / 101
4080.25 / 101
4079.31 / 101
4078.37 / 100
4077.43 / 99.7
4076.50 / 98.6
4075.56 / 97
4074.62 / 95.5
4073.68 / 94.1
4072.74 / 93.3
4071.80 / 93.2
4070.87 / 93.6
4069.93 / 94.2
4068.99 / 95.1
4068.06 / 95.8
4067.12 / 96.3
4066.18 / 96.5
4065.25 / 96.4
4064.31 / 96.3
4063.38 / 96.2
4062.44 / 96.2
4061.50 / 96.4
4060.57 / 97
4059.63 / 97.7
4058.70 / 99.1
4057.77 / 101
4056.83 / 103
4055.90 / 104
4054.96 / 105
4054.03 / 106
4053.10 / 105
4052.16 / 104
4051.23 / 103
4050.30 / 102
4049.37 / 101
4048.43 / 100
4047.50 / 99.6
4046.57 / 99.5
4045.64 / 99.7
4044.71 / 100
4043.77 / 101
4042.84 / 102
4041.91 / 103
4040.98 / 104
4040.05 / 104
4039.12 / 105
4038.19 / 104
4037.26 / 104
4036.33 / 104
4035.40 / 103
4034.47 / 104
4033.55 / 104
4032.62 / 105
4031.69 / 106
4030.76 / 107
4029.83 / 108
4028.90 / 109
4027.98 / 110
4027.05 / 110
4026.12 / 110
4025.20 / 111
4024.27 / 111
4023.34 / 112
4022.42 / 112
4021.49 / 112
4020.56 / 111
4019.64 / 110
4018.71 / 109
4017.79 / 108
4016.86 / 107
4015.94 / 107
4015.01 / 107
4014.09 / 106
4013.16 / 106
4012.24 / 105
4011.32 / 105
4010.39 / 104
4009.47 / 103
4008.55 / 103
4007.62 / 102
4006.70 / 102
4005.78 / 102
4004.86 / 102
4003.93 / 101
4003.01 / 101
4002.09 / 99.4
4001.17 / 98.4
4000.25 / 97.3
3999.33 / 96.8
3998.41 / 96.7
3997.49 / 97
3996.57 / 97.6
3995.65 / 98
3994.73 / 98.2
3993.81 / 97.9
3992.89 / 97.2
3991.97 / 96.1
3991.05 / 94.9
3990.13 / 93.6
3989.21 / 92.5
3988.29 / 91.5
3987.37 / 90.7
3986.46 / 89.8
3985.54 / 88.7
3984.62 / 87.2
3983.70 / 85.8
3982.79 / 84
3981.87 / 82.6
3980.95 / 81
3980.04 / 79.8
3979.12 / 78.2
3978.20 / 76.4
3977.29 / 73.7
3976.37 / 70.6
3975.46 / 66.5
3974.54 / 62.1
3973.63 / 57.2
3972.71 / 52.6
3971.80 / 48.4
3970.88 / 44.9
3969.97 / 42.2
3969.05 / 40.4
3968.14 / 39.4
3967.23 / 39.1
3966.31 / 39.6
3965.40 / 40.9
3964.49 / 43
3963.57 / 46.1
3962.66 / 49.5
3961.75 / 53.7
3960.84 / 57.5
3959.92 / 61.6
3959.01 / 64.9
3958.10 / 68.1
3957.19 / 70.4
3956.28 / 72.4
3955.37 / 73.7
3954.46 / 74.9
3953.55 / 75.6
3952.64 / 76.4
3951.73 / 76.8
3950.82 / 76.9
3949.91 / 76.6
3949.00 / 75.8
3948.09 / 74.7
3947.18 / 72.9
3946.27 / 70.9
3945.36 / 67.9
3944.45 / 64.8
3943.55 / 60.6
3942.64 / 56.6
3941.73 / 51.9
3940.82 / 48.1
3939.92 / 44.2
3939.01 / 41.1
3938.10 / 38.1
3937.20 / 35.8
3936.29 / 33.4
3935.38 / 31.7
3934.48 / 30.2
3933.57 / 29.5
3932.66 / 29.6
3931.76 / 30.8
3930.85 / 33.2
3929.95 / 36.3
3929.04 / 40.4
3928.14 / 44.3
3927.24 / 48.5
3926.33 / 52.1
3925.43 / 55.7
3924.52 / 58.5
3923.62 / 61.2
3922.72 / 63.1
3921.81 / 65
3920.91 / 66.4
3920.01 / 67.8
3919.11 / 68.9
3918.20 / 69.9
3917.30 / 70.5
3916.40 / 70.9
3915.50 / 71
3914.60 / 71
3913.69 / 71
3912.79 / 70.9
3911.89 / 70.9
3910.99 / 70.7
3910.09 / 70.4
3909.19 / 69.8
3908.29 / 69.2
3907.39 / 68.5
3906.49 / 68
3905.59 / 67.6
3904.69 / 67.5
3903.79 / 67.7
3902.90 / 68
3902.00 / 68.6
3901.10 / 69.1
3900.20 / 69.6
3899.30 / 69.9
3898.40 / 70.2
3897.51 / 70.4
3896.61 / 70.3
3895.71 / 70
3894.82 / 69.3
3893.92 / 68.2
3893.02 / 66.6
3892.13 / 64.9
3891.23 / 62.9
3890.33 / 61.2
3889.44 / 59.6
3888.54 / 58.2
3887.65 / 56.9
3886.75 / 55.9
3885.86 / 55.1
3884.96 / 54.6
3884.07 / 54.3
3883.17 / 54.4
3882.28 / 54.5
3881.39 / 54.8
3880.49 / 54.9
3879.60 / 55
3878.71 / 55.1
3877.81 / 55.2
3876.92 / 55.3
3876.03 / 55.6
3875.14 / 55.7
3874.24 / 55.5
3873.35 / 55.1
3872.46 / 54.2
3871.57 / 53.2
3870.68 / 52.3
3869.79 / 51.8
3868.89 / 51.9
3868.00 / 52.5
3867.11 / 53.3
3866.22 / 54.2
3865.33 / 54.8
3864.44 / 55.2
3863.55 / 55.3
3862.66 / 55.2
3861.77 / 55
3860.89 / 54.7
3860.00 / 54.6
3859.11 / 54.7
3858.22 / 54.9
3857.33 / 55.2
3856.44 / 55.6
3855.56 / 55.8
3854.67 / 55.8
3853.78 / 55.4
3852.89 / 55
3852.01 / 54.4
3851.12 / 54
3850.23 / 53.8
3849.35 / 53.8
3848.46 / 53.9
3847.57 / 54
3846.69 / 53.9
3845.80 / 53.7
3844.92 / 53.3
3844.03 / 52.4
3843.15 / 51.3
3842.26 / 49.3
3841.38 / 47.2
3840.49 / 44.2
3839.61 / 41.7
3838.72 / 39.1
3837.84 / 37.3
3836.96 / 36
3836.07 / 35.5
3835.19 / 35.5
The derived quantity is 1.95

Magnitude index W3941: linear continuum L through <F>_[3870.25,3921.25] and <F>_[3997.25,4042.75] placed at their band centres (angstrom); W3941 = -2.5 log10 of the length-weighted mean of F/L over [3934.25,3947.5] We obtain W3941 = 0.50 mag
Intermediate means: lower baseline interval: 63.6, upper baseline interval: 105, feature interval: 50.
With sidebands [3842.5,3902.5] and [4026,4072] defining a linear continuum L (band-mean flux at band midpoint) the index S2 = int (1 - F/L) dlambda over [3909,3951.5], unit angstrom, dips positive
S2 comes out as 8.6 angstrom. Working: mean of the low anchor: 57.4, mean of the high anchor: 102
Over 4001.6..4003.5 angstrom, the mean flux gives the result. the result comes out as 100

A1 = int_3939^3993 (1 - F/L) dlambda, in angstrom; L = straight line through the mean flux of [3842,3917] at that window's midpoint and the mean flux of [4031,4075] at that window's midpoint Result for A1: 8.43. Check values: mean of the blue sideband 59.7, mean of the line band 67.6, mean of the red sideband 100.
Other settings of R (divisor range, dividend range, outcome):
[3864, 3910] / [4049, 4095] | 1.84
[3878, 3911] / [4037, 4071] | 1.70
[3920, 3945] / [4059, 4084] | 2.23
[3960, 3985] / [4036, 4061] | 1.76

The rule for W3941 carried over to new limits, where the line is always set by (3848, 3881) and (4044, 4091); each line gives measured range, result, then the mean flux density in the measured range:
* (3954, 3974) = 0.39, 53.6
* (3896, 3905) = -0.11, 69.2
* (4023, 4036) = -0.17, 108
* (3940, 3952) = 0.11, 66.4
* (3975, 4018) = -0.12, 94.6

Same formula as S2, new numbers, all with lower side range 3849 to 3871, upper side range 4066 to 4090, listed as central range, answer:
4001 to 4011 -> -1.9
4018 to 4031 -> -3.0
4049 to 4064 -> -0.7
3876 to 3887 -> 0.8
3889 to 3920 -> -2.3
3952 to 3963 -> 1.2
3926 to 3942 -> 7.2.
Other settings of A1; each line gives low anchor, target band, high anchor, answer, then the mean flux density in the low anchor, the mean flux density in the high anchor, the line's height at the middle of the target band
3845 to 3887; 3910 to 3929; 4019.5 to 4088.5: 1.1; 54.5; 103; 68.2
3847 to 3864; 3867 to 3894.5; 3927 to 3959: -0.8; 54.8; 55.5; 55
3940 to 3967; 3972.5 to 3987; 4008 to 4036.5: 0.7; 63.1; 107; 80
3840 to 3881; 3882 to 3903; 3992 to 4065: 0.0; 53.8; 103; 63.2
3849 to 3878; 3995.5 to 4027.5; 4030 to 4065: -4.1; 54.5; 102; 92.7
